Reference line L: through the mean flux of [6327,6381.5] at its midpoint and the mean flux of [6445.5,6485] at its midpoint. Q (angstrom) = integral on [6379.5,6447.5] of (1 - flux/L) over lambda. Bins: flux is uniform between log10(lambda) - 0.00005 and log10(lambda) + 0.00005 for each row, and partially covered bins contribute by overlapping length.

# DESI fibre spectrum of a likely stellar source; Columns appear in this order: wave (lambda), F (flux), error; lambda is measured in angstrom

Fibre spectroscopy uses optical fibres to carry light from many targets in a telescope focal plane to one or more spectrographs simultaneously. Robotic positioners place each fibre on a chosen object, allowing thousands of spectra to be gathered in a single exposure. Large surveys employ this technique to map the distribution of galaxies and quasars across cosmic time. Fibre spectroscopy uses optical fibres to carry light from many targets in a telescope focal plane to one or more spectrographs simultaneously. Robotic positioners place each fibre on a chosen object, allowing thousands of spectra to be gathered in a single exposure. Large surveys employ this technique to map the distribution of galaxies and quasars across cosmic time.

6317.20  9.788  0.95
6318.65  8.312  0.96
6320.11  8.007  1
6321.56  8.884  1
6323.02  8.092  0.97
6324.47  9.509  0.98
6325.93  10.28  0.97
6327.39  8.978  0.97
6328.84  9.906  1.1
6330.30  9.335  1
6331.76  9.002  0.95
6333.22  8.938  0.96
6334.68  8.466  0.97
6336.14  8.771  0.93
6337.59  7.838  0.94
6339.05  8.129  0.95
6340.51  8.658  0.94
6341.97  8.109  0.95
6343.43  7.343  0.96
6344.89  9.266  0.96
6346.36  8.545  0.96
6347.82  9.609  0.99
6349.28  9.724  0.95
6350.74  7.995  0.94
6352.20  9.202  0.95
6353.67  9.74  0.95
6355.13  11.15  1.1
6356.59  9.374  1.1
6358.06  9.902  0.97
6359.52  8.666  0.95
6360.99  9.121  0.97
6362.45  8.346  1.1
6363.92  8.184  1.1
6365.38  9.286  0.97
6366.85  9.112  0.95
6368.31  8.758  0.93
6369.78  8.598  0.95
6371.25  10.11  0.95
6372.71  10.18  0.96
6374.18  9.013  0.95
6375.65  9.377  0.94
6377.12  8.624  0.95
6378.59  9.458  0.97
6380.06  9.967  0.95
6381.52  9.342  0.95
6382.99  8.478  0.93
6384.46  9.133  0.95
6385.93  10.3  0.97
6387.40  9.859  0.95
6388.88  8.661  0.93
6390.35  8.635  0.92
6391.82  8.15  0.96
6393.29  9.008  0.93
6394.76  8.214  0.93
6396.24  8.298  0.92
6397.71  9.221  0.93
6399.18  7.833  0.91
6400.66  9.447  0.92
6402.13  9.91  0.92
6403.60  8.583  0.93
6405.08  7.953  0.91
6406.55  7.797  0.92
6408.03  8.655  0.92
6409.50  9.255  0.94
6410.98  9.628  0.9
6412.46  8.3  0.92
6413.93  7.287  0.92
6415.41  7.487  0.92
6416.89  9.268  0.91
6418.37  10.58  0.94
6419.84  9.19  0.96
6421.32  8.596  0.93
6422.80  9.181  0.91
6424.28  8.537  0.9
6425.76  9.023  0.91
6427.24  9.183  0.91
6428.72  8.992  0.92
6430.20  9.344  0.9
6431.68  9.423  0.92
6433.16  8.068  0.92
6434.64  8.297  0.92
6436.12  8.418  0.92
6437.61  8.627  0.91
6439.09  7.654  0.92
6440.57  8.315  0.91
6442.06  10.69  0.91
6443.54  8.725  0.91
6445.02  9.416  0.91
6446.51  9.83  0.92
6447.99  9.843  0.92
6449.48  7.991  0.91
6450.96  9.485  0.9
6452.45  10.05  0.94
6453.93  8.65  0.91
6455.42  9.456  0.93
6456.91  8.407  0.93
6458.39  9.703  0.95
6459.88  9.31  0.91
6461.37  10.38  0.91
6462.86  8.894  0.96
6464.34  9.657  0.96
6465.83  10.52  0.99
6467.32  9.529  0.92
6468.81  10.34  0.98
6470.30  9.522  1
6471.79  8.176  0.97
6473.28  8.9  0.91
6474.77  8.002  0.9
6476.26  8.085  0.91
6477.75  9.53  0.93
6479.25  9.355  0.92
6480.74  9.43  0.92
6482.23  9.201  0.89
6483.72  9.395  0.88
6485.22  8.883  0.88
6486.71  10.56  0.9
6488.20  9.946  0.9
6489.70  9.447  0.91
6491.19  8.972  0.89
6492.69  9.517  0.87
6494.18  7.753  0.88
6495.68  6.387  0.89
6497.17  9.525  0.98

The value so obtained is 2.2 angstrom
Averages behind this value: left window 9.05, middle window 8.89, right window 9.29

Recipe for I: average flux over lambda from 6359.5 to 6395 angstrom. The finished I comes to 9.08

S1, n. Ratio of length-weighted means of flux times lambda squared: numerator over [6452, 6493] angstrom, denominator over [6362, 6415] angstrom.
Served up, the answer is 1.08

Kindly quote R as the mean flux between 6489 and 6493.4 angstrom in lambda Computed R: 9.31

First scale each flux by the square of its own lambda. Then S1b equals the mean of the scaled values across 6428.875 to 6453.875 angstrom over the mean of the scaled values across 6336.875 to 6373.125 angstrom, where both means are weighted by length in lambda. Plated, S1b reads 1.03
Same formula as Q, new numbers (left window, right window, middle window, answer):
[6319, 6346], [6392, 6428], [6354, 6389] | -2.2 angstrom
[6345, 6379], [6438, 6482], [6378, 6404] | 0.5 angstrom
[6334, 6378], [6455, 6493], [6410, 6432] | 0.6 angstrom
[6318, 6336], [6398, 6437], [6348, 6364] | -0.7 angstrom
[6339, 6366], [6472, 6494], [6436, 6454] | 0.0 angstrom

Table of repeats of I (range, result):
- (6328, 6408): 8.97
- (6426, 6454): 9.01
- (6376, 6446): 8.88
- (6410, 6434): 8.88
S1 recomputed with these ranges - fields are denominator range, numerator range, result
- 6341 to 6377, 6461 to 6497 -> 1.05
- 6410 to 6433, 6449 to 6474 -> 1.06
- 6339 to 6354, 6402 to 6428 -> 1.02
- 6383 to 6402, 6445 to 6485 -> 1.07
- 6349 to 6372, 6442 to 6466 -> 1.05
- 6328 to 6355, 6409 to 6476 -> 1.06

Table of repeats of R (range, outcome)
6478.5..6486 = 9.26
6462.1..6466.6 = 9.7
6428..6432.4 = 9.26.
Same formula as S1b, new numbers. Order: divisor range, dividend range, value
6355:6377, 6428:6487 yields 1.02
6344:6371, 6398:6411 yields 0.97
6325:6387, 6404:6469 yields 1.02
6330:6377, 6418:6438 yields 1.02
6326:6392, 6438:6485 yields 1.05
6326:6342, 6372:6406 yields 1.04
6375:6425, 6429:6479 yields 1.04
